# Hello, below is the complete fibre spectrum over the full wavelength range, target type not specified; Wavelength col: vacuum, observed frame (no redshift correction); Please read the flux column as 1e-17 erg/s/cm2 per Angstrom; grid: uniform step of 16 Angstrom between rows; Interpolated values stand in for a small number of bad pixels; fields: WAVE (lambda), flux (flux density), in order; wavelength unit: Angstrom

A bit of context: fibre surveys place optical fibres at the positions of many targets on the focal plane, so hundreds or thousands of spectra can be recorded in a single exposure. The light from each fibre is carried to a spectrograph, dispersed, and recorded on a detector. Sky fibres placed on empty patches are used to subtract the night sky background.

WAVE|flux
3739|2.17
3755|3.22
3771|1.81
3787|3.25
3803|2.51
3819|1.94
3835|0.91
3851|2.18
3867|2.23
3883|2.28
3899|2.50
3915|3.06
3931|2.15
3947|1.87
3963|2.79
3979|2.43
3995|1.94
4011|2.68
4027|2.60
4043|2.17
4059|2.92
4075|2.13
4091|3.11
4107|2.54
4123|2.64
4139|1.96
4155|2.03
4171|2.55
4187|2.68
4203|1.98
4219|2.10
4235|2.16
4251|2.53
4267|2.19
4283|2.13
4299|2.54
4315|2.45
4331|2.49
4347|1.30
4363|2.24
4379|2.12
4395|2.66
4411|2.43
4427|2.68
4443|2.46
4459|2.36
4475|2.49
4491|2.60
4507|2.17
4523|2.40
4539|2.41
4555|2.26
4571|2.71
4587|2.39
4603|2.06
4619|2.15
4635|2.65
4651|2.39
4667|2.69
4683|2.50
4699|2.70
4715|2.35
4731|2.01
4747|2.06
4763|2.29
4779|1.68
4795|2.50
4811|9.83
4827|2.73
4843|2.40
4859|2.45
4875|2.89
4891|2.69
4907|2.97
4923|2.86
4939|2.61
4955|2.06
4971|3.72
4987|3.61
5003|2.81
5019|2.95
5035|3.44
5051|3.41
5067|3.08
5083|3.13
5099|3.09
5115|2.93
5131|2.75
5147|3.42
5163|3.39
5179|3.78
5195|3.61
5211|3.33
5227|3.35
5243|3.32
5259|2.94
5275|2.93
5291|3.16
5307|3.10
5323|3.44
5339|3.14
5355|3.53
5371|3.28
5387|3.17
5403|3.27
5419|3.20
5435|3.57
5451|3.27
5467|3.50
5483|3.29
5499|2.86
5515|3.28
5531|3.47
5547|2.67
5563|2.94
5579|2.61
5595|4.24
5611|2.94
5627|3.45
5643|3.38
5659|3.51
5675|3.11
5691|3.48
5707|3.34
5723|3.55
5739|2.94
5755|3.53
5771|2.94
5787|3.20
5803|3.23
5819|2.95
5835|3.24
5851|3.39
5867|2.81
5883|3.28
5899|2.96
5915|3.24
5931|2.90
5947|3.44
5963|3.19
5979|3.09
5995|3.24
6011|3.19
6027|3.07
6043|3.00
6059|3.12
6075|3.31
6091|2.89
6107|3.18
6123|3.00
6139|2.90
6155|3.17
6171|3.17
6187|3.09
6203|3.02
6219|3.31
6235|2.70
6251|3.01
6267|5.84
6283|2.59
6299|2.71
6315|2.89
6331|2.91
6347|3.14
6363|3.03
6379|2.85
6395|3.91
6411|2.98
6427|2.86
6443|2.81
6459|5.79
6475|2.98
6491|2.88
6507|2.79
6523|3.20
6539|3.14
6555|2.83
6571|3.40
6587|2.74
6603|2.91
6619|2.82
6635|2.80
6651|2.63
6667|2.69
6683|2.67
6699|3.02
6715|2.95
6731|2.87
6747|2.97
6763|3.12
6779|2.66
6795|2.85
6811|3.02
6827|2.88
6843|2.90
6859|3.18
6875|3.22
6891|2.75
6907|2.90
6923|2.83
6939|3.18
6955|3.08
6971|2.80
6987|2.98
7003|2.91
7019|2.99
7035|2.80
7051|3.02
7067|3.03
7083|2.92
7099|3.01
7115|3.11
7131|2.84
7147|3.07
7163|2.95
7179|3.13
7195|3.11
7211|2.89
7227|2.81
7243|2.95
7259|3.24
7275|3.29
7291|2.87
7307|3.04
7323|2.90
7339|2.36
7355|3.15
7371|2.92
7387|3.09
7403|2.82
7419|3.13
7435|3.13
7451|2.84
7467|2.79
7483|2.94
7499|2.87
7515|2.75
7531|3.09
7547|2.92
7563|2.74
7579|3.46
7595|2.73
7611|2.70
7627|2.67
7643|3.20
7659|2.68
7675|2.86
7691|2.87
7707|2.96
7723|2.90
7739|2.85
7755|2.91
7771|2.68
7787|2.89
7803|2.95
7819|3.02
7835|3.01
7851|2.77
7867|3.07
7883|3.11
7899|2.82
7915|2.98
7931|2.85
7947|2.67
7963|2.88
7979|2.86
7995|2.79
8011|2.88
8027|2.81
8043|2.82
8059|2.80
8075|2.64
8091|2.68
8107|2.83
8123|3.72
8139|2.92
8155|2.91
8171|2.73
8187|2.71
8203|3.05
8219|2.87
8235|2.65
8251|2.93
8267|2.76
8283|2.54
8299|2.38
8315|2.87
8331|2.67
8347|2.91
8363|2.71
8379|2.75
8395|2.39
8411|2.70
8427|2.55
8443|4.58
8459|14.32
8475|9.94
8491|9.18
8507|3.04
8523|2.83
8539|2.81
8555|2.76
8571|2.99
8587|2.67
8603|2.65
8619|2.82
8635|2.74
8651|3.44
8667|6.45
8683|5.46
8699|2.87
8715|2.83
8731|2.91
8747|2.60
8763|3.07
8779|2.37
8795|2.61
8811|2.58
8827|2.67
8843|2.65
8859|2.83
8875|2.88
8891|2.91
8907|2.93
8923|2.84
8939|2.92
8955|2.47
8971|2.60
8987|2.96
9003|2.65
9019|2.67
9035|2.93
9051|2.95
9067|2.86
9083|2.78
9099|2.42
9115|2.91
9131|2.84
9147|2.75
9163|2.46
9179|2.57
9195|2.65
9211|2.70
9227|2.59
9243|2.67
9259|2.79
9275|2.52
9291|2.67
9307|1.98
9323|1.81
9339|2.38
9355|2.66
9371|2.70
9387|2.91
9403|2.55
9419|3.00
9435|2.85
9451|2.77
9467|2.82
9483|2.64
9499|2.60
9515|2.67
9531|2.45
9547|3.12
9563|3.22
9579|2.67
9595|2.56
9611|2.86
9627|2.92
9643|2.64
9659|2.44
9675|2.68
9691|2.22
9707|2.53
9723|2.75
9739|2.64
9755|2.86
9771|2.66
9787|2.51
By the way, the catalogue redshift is 0.290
